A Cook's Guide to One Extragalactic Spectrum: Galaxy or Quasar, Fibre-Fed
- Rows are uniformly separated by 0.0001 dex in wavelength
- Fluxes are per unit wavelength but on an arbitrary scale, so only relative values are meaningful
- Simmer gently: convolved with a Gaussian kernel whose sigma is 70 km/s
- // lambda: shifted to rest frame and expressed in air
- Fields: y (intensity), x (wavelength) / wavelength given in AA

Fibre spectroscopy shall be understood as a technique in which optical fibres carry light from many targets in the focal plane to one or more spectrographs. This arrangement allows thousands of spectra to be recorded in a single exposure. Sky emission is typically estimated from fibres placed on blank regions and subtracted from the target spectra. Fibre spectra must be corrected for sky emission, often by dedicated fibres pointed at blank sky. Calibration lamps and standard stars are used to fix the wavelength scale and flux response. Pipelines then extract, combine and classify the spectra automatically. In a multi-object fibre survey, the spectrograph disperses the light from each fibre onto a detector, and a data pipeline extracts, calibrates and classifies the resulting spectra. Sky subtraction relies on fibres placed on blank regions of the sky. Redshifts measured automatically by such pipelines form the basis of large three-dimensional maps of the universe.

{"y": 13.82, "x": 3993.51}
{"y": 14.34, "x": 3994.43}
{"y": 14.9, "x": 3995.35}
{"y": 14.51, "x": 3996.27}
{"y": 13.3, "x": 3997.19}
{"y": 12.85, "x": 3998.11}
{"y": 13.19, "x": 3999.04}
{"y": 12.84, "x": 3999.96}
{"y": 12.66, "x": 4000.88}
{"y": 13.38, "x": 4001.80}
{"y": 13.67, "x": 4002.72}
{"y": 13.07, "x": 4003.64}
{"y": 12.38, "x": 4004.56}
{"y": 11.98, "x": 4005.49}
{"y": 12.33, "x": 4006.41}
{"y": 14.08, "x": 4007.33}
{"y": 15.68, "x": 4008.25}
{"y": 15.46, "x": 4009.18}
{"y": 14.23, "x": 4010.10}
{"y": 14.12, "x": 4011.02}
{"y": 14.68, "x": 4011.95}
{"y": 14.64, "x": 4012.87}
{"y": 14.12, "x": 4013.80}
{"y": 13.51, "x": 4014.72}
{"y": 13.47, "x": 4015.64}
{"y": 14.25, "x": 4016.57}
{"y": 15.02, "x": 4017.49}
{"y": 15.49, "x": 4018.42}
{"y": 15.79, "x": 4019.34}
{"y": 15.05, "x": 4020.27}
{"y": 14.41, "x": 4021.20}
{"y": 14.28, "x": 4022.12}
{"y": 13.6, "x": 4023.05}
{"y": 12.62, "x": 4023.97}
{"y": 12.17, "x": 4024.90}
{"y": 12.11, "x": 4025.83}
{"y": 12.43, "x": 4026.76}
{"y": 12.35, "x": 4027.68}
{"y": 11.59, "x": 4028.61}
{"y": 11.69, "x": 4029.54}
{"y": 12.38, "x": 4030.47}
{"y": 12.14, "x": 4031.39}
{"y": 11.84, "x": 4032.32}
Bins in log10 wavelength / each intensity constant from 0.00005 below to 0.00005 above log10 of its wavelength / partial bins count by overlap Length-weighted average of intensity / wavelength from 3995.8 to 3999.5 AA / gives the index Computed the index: 13.4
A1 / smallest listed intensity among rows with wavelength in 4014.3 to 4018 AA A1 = 13.47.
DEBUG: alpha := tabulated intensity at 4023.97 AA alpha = 12.62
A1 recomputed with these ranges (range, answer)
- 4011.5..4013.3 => 14.64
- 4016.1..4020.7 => 14.25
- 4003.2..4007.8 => 11.98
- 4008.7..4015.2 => 13.51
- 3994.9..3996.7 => 14.51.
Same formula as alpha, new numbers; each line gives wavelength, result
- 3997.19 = 13.3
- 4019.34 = 15.79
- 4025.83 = 12.11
